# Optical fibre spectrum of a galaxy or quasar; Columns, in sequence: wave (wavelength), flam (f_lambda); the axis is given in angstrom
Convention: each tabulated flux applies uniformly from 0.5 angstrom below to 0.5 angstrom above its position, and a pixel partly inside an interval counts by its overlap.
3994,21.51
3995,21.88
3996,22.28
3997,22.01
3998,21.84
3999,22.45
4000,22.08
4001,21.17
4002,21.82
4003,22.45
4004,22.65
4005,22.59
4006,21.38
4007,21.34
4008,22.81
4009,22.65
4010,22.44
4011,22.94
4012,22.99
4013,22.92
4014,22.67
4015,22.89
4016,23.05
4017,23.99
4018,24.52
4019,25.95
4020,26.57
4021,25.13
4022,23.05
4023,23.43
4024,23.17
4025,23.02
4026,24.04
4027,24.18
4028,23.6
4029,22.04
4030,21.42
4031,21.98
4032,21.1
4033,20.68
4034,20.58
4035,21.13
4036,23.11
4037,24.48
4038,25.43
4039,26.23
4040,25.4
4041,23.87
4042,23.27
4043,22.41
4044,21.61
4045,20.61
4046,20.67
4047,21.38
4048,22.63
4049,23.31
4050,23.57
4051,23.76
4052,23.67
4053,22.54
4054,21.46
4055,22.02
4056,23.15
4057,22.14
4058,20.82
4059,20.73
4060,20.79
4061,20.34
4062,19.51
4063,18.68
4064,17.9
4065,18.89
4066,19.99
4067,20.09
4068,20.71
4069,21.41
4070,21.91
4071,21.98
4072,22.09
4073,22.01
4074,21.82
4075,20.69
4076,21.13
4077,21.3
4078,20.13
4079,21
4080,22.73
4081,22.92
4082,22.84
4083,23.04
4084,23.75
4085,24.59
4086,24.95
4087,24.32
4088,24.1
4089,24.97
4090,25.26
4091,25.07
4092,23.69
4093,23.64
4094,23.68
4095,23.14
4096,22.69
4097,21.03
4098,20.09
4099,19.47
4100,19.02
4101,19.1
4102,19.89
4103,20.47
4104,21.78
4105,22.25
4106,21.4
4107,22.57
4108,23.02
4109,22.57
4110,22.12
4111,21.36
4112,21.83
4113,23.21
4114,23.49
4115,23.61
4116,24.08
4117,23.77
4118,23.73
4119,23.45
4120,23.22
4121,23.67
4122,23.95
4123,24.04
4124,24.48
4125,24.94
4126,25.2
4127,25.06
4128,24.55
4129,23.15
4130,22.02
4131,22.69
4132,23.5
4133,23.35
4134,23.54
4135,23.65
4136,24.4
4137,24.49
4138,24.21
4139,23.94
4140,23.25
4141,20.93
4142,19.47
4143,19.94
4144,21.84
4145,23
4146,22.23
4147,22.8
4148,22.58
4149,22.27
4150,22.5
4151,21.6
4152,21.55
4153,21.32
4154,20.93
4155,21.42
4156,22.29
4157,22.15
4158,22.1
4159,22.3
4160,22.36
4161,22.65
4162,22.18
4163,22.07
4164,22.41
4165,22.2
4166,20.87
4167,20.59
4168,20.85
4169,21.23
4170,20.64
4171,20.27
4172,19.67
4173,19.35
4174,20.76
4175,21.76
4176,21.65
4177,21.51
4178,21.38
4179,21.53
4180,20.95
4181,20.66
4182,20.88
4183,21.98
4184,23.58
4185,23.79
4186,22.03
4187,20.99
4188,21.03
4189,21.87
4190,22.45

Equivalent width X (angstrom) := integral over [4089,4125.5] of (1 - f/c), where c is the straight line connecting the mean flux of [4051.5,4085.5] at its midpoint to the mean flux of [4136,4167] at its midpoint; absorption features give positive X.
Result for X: -1.5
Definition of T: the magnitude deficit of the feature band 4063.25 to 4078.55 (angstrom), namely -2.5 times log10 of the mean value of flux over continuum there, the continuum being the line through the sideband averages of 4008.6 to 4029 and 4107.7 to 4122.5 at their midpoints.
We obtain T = 0.13 mag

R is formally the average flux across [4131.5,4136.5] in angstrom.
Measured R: 23.7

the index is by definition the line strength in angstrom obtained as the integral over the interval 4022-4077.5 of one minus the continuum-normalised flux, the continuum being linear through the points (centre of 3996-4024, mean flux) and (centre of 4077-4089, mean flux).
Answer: 2.5 angstrom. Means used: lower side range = 22.9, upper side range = 23.1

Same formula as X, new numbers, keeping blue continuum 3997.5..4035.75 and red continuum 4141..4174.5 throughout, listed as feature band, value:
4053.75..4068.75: 1.27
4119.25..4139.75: -2.00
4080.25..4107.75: -0.63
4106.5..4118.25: -0.54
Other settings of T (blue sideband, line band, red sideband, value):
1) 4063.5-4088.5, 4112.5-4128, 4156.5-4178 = -0.11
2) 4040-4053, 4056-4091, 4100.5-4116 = 0.03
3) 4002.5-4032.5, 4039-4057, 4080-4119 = 0.01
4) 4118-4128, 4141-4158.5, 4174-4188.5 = 0.06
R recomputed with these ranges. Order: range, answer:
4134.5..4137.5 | 24.2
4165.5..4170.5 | 20.8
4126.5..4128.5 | 24.8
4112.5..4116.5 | 23.6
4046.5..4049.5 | 22.4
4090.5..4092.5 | 24.4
